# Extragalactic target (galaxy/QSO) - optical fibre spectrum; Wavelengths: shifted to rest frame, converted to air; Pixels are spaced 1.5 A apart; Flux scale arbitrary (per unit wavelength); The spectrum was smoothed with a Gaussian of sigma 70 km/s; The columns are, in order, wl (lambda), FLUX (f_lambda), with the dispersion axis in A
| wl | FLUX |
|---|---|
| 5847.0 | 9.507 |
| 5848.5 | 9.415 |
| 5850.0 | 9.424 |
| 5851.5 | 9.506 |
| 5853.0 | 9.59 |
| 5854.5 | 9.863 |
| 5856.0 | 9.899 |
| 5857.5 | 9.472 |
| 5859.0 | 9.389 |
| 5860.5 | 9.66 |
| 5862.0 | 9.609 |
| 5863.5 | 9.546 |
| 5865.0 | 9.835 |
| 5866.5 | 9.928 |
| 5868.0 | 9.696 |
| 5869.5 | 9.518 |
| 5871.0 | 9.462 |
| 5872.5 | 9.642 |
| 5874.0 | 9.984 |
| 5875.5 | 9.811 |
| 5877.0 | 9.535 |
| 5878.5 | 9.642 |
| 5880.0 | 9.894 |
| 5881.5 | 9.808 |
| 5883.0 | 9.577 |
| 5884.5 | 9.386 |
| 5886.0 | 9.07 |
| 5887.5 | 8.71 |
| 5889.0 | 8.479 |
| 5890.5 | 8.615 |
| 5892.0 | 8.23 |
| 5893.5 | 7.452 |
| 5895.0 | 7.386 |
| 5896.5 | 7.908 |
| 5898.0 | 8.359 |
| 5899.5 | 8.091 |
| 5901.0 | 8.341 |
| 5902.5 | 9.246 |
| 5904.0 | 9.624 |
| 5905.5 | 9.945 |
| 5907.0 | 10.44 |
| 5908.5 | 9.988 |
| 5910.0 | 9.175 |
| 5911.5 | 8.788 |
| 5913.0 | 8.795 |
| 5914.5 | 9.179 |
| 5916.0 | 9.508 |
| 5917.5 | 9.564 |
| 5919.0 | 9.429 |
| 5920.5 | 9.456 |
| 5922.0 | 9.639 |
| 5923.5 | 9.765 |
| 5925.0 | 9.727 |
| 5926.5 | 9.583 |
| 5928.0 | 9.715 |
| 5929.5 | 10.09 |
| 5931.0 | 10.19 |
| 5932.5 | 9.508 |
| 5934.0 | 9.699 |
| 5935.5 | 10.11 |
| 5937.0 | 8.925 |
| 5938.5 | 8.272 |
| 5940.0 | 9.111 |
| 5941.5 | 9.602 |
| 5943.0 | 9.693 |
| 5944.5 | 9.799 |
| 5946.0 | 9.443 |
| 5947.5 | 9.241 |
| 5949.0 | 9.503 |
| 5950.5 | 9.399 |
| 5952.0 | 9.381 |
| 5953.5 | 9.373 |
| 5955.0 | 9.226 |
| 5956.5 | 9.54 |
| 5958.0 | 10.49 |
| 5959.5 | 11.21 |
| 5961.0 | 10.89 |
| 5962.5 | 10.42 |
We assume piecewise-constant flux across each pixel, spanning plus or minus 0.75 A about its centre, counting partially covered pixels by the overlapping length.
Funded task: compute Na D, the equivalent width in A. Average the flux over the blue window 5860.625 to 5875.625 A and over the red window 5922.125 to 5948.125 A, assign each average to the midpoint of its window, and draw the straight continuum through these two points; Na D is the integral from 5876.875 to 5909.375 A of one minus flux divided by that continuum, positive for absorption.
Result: 2.3 A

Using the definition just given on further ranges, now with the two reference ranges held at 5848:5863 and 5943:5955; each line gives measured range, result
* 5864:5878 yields -0.2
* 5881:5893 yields 0.8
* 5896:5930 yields 0.6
